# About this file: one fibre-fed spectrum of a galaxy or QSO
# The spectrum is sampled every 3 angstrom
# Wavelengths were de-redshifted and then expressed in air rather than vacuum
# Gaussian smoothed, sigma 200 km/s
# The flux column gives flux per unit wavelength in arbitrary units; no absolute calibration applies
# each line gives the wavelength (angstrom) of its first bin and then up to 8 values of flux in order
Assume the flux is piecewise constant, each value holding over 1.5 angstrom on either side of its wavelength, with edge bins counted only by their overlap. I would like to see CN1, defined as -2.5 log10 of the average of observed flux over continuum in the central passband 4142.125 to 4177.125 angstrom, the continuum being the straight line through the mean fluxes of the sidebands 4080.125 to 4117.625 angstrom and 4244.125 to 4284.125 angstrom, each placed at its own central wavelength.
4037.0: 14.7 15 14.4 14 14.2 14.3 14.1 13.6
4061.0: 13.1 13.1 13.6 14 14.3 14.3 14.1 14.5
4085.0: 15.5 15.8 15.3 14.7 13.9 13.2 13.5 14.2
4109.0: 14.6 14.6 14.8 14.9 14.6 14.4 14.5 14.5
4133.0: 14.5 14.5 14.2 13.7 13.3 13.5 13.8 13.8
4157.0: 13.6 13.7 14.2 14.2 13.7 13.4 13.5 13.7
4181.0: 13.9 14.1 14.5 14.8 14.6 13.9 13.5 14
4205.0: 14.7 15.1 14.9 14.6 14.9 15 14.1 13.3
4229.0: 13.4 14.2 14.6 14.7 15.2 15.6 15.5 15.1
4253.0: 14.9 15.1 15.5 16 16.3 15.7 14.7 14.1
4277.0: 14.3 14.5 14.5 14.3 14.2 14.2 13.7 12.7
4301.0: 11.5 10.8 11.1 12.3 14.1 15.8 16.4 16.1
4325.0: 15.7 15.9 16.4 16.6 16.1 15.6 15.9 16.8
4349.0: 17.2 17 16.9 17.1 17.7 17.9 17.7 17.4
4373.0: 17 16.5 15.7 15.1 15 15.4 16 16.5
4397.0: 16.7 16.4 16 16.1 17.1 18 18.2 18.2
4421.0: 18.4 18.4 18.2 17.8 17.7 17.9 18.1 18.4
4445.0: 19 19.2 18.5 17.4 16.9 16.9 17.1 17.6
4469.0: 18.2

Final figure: 0.08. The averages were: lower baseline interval 14.6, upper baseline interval 15.1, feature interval 13.7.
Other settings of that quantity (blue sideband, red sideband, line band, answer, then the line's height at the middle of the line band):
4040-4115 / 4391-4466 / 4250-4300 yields 0.10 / 16.1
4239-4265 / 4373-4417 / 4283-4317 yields 0.19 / 15.7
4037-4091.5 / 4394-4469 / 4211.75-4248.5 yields 0.09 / 15.8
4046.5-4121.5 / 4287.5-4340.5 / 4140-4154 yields 0.05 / 14.3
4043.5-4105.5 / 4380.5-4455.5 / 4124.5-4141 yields 0.02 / 14.7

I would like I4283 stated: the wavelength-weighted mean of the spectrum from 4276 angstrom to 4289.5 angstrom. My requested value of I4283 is 14.4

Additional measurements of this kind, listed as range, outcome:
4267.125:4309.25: 13.5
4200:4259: 14.7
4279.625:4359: 14.9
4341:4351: 16.6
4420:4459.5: 18.1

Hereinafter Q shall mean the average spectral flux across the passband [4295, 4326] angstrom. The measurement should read 13.6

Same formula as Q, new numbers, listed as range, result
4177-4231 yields 14.3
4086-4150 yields 14.3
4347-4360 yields 17.1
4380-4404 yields 15.9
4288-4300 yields 13.6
